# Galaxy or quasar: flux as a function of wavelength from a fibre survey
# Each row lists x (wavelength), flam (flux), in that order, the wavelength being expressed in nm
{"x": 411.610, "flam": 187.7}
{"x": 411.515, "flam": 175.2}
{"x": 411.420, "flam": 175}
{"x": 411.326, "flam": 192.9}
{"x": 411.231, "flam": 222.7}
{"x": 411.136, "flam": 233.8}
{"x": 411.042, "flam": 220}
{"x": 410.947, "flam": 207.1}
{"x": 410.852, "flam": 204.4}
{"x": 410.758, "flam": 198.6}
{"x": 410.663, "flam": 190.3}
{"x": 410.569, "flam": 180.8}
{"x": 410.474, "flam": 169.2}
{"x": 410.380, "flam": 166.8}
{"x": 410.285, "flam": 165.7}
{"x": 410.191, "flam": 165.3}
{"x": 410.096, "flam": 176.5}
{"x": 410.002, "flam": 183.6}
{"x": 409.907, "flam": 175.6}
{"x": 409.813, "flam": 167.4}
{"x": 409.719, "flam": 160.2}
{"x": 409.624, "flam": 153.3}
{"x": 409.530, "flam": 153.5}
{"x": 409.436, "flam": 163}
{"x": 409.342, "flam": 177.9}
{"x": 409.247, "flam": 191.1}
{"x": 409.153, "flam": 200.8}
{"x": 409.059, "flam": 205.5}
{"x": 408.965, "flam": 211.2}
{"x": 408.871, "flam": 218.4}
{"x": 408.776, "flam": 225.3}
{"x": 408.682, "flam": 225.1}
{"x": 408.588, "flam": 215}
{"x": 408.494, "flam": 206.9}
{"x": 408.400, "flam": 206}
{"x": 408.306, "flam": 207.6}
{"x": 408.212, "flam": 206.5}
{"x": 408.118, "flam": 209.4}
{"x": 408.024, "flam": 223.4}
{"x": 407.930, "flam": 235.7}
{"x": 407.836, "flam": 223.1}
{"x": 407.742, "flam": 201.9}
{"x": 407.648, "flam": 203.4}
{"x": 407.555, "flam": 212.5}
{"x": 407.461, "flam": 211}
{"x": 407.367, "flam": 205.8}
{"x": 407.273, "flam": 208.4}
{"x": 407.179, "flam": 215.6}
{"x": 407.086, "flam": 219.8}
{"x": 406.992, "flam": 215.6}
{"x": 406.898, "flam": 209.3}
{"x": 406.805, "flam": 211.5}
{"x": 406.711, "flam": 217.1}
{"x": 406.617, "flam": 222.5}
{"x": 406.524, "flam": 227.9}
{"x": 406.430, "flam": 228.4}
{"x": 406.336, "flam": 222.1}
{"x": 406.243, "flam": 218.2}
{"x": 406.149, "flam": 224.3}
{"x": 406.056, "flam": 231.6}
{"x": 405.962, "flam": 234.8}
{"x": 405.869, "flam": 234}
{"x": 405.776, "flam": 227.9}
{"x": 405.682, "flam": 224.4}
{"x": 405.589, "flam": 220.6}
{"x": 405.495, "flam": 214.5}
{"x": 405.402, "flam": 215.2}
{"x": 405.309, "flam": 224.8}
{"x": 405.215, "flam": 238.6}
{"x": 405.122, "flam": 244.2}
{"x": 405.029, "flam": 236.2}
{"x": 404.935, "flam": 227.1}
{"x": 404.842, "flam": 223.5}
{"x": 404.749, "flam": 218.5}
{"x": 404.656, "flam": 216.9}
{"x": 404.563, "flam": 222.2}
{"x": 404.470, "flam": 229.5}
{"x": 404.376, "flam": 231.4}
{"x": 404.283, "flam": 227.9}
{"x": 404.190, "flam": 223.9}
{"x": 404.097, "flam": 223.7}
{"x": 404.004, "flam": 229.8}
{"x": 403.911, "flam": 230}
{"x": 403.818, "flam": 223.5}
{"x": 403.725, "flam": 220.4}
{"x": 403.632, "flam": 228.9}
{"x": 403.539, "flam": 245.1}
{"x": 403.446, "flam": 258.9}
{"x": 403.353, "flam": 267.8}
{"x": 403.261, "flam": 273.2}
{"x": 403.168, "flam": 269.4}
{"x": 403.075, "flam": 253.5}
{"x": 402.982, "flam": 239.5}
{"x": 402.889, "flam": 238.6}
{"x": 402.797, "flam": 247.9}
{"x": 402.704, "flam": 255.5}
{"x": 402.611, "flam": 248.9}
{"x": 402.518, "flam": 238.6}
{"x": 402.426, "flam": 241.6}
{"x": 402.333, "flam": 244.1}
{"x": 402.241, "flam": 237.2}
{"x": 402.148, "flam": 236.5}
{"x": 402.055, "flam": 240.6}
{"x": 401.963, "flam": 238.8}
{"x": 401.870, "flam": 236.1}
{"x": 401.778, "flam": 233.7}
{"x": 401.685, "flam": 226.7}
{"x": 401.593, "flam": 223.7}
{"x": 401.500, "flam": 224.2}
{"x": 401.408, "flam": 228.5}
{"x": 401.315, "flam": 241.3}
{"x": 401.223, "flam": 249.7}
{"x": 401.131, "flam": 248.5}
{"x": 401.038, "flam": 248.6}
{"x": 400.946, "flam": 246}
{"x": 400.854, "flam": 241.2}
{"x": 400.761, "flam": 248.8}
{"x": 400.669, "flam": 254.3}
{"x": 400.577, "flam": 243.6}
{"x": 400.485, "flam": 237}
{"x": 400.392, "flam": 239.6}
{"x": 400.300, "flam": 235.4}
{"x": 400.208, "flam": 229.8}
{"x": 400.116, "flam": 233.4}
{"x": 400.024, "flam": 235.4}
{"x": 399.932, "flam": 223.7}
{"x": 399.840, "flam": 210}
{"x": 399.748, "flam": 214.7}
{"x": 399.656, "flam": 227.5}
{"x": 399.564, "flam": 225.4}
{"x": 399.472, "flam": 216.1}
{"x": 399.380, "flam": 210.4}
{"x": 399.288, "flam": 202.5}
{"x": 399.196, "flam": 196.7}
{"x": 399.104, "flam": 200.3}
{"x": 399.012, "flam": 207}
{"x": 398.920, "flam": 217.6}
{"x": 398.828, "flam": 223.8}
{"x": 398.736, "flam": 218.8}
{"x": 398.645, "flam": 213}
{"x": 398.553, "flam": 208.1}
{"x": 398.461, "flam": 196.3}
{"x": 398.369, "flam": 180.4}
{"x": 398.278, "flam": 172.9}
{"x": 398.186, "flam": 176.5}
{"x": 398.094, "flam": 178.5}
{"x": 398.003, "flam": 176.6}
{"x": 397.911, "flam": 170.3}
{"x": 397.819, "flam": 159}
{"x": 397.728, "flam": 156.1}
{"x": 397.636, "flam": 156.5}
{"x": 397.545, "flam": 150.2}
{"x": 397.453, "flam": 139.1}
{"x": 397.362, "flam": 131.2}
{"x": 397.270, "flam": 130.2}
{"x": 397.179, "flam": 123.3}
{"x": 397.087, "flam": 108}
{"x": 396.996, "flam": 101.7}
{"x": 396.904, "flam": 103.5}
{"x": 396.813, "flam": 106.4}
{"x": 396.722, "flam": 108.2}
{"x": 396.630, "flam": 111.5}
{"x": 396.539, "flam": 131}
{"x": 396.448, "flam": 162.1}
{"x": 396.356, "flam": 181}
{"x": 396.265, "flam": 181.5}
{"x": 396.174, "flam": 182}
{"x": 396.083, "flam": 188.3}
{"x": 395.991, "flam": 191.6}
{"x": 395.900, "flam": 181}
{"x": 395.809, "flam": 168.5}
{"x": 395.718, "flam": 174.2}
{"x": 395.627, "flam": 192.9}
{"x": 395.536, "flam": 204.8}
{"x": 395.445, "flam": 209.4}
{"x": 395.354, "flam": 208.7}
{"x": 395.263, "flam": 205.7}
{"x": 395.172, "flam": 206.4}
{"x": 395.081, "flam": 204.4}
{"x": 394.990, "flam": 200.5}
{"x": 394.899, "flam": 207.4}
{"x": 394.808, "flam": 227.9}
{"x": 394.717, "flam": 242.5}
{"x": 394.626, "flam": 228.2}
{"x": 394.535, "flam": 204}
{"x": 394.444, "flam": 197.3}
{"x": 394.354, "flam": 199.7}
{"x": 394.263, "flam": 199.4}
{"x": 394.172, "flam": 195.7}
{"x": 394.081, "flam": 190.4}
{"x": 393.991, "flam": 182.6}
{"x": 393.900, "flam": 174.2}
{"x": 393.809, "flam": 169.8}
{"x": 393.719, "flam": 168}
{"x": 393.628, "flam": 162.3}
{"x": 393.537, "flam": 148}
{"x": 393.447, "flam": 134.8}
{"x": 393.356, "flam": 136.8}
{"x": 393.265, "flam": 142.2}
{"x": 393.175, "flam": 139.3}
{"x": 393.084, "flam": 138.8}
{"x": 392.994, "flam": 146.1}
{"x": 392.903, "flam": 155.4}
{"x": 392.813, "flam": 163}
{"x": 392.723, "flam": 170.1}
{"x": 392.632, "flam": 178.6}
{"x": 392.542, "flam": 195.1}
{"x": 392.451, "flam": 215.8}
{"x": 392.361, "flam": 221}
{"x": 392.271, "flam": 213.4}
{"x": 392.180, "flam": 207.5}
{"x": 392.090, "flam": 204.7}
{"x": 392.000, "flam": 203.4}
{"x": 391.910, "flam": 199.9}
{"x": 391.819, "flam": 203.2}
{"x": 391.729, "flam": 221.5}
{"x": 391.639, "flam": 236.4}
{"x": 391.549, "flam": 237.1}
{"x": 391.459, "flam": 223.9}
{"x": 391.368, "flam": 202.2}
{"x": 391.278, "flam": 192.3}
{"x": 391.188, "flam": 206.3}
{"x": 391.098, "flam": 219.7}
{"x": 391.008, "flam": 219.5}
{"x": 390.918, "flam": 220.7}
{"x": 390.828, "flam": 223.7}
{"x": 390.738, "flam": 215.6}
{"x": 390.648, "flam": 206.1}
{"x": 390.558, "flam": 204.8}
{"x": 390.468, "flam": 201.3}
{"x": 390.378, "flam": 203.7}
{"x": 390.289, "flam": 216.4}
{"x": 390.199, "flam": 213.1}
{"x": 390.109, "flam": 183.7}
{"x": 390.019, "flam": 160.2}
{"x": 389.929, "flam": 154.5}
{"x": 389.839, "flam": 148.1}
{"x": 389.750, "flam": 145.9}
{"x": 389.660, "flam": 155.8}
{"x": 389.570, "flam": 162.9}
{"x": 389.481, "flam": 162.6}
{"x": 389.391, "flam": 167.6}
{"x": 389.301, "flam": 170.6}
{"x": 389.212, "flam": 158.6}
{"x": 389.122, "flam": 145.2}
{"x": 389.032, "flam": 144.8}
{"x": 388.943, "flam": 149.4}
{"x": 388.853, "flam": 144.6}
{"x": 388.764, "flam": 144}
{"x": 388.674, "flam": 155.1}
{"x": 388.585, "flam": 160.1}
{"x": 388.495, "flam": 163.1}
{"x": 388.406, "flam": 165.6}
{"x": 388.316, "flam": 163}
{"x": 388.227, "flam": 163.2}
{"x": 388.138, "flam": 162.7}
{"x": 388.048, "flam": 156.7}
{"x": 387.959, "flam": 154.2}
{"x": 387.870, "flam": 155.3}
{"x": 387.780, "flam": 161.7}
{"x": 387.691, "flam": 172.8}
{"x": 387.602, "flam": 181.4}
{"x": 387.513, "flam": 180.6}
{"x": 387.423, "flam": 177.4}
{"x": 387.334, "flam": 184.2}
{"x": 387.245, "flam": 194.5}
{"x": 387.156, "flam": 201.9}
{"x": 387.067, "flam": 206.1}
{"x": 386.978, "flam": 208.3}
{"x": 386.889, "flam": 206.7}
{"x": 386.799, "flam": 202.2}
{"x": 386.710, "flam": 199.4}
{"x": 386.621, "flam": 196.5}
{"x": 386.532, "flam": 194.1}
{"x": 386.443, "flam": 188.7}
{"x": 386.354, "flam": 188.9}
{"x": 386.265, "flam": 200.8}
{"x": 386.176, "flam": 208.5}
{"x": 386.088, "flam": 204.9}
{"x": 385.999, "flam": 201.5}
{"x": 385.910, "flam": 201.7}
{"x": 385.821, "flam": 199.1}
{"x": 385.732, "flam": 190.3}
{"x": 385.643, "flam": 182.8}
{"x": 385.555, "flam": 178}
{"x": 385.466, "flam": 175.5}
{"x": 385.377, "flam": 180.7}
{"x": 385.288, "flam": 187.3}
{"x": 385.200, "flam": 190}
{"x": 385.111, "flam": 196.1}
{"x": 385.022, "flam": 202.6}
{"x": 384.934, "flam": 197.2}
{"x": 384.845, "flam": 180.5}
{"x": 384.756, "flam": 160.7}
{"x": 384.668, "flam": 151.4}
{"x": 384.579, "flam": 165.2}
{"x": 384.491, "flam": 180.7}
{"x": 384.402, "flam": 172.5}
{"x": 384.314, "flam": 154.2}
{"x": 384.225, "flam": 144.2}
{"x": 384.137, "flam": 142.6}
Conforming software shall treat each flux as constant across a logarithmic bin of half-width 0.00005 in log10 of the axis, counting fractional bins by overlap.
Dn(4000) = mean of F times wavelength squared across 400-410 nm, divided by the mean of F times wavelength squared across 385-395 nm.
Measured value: 1.3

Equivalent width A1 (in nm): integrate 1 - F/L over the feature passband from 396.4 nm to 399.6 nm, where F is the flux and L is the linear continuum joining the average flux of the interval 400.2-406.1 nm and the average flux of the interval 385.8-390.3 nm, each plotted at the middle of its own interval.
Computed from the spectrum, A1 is 0.723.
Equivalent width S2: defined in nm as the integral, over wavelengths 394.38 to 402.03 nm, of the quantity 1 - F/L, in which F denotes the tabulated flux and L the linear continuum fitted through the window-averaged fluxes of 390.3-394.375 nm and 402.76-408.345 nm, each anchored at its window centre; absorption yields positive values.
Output 0.36 nm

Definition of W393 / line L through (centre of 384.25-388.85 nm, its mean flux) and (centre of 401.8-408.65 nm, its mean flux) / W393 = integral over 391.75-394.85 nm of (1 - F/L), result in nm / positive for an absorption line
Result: 0.21 nm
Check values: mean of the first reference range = 181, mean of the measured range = 184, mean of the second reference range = 228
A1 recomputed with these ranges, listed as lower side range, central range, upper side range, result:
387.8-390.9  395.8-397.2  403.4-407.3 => 0.35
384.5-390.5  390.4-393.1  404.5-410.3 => -0.26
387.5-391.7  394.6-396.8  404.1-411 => 0.04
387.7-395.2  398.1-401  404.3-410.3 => -0.31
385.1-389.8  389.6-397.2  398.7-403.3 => 0.66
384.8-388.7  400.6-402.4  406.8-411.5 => -0.43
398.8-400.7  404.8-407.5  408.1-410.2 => -0.28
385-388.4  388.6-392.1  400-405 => 0.20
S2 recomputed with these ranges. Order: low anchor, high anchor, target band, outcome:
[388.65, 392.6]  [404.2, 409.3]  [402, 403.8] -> -0.288 nm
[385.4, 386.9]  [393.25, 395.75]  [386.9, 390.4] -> 0.437 nm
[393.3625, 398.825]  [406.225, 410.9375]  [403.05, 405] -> -0.456 nm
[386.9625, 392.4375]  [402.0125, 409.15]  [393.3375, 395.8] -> 0.075 nm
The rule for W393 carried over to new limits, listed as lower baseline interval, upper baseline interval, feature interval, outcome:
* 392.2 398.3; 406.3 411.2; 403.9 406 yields -0.37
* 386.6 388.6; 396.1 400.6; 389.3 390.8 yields -0.01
